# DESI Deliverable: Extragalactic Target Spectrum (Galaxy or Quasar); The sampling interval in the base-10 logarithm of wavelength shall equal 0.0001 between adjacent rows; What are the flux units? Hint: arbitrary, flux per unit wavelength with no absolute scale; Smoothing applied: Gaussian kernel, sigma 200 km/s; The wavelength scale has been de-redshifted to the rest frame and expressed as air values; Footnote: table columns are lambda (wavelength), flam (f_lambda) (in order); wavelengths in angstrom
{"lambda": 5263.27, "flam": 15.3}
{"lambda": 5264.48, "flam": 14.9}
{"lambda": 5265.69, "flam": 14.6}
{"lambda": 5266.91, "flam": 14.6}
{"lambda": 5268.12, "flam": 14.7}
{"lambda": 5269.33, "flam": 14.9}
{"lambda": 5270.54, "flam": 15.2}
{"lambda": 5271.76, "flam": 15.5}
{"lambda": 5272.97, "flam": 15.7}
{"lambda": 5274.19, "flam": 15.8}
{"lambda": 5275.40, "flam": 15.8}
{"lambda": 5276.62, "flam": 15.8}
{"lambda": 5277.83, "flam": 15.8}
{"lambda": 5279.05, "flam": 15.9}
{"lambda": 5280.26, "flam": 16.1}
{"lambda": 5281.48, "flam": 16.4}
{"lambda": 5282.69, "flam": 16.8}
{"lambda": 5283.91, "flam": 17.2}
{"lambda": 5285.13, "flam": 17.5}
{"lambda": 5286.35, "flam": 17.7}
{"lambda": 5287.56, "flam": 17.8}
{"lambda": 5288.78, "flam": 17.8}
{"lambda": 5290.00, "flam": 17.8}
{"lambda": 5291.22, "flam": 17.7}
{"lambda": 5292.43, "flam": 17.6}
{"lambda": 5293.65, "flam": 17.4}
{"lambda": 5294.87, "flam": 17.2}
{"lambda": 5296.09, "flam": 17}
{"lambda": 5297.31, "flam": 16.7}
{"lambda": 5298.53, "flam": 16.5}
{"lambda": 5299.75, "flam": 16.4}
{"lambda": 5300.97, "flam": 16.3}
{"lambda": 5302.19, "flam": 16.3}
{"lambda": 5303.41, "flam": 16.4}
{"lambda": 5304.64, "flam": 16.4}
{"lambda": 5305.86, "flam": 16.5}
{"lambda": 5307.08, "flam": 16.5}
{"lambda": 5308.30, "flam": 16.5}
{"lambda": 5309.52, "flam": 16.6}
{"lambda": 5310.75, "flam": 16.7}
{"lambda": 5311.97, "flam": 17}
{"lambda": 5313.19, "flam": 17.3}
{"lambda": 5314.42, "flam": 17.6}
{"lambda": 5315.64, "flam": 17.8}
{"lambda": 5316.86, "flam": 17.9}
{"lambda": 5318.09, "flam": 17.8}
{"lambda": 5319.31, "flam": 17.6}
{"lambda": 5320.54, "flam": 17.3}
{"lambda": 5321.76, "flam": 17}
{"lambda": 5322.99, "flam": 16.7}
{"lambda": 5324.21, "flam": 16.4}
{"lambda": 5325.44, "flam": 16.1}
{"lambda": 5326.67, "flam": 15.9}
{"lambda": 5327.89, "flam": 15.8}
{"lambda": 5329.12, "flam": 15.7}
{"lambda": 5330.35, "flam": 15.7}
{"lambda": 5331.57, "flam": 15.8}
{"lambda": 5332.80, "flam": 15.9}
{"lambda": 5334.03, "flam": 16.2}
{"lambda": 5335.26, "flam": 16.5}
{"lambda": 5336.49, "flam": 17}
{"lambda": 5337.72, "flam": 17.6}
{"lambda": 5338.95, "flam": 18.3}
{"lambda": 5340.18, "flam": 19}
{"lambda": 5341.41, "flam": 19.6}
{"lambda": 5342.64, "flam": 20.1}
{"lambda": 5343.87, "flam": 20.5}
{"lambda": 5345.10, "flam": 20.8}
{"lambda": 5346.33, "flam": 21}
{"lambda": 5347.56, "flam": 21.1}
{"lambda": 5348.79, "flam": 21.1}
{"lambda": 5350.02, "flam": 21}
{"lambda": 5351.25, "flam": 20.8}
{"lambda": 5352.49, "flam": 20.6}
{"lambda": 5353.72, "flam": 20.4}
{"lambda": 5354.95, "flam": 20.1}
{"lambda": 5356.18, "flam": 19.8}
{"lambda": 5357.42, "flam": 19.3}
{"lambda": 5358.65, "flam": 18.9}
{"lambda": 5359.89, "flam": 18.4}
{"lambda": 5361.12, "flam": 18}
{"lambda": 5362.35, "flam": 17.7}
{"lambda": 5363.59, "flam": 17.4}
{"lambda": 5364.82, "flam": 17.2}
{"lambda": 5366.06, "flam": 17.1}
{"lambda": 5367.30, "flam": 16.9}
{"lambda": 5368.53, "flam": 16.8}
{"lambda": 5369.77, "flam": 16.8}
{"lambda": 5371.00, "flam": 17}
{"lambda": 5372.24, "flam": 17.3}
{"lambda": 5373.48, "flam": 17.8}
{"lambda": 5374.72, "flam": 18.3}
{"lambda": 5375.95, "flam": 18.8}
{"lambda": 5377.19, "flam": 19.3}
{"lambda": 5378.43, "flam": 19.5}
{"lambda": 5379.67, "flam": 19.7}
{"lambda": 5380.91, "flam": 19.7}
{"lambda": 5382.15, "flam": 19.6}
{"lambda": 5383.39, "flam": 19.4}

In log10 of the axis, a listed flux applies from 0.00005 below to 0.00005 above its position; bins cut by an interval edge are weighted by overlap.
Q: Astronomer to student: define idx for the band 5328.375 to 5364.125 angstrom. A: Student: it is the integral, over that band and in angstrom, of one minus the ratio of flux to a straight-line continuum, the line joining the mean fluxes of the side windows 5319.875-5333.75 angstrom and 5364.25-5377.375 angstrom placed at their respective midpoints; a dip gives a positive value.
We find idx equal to -4.2 angstrom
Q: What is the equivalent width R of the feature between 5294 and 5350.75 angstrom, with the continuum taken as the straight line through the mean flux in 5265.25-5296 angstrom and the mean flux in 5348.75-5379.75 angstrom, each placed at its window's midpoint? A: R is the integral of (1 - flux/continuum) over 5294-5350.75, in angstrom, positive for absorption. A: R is 0.2 angstrom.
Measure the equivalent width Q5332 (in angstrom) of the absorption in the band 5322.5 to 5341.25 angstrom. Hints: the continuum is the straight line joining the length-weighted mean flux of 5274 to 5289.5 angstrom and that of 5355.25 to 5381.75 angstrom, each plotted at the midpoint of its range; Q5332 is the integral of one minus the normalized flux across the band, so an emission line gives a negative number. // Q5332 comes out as 1.0 angstrom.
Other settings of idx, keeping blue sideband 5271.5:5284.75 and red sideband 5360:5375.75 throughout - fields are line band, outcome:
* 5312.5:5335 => 0.12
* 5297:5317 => -0.27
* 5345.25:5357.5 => -2.42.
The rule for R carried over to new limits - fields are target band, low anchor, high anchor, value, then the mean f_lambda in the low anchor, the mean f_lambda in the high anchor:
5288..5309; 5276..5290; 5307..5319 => 0.2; 16.8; 17.2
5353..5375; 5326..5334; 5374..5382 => 0.1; 15.8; 19.2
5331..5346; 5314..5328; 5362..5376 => -0.9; 17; 17.4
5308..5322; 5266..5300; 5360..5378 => -0.3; 16.5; 17.6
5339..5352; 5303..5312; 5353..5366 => -1.7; 16.5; 18.7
